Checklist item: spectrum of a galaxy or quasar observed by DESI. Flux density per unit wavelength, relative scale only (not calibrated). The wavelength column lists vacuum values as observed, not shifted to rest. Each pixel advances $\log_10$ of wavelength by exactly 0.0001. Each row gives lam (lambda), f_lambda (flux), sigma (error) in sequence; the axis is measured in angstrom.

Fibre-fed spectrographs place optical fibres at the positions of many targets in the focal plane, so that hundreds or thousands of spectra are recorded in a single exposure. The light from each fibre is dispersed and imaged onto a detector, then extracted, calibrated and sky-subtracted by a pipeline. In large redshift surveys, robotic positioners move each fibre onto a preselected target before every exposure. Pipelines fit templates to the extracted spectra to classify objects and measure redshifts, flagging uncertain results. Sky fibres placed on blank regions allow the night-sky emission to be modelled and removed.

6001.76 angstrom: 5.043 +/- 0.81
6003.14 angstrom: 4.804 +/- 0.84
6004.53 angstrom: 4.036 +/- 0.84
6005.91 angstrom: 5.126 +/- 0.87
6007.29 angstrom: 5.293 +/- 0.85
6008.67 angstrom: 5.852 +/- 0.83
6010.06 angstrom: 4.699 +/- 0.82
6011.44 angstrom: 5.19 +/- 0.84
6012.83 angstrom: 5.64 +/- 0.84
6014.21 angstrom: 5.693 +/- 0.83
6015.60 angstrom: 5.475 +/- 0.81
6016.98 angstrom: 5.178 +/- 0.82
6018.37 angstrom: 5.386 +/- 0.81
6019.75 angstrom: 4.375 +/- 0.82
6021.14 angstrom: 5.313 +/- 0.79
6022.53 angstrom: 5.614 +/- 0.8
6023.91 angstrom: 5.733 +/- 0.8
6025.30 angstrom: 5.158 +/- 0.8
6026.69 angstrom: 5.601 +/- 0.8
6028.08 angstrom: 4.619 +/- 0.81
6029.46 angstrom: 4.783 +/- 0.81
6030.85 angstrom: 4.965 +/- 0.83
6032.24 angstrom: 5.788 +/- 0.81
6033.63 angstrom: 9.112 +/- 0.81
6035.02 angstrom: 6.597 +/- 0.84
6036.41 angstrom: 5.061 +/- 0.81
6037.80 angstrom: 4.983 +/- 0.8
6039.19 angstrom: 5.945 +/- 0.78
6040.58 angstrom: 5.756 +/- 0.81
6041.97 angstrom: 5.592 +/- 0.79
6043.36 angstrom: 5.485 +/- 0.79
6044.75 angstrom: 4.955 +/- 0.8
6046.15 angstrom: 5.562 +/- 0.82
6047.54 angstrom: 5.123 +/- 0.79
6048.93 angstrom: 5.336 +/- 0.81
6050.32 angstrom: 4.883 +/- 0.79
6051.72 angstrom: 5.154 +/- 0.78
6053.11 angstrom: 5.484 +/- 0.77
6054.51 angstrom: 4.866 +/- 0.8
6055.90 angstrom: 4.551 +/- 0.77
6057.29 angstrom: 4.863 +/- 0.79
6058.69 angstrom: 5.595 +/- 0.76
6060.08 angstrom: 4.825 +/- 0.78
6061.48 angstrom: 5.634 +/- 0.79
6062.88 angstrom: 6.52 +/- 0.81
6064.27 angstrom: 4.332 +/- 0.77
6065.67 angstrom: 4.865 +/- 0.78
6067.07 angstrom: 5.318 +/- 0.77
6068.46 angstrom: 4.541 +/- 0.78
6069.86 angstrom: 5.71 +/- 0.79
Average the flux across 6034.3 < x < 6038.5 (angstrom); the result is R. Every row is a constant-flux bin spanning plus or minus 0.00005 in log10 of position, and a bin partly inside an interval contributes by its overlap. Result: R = 5.57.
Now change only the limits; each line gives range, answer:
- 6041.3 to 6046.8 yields 5.39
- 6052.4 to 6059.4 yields 5.08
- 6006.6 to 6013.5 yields 5.33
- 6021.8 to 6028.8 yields 5.35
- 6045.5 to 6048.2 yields 5.35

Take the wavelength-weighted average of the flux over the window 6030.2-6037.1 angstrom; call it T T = 6.31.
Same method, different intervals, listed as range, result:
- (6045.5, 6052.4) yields 5.21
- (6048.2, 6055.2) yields 5.14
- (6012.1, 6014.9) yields 5.66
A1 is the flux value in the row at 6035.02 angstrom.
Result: 6.597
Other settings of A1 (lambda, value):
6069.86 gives 5.71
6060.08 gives 4.825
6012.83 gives 5.64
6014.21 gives 5.693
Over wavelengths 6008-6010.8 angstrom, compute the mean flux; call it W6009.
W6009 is 5.27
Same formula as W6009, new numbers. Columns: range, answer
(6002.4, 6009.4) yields 5.02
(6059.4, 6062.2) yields 5.22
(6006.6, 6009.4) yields 5.56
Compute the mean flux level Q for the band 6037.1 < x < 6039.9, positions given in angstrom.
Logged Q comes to 5.47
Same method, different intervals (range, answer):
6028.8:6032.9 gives 5.17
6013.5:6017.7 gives 5.45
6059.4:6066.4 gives 5.23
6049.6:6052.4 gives 5.01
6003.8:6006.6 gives 4.58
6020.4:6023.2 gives 5.43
